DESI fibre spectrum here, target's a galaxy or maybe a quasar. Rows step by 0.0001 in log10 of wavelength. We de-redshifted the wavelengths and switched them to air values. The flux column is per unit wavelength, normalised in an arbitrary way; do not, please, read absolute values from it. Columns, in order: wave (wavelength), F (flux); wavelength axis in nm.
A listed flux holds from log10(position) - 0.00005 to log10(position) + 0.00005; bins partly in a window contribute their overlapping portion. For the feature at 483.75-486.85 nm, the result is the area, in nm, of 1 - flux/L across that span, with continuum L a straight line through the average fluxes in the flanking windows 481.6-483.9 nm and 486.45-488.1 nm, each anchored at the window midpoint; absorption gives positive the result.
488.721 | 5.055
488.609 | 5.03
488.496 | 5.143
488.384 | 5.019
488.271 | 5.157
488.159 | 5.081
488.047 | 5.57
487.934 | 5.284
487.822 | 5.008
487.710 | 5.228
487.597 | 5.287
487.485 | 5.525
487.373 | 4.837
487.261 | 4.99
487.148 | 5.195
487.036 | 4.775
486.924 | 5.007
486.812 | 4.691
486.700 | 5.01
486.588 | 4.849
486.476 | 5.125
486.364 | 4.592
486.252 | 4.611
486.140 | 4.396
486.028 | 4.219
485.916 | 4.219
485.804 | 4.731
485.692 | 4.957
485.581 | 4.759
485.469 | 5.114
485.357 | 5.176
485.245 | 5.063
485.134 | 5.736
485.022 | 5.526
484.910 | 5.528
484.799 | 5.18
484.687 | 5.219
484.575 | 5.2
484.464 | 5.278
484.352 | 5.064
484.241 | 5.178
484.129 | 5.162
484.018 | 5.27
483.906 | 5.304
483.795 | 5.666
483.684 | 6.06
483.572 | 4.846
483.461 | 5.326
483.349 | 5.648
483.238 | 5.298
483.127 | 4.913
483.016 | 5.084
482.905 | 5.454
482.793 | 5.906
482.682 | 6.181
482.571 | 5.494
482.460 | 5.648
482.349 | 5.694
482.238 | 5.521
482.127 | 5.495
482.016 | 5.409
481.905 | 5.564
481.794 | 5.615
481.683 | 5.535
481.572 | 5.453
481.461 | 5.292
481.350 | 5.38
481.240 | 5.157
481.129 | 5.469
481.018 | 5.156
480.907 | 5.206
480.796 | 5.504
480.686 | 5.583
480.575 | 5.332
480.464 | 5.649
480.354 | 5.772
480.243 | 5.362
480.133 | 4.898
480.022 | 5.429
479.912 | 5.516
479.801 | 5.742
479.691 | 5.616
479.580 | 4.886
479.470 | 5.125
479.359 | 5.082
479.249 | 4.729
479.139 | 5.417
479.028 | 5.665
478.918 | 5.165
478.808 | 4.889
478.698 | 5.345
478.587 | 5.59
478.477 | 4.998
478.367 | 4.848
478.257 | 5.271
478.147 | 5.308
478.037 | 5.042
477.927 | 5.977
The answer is 0.15 nm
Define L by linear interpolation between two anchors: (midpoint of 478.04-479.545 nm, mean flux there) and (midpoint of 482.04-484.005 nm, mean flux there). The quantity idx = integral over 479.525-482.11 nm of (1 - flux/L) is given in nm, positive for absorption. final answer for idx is -0.04 nm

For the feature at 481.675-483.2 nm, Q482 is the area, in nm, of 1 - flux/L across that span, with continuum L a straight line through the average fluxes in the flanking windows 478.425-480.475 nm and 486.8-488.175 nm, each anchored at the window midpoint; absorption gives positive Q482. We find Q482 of -0.086 nm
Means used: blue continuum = 5.3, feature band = 5.53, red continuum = 5.13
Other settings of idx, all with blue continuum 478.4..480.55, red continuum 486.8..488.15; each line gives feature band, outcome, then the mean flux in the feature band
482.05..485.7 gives -0.11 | 5.37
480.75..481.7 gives -0.01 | 5.34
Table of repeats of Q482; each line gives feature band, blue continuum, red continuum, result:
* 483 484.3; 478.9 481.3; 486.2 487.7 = -0.043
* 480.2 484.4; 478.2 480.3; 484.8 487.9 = -0.255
